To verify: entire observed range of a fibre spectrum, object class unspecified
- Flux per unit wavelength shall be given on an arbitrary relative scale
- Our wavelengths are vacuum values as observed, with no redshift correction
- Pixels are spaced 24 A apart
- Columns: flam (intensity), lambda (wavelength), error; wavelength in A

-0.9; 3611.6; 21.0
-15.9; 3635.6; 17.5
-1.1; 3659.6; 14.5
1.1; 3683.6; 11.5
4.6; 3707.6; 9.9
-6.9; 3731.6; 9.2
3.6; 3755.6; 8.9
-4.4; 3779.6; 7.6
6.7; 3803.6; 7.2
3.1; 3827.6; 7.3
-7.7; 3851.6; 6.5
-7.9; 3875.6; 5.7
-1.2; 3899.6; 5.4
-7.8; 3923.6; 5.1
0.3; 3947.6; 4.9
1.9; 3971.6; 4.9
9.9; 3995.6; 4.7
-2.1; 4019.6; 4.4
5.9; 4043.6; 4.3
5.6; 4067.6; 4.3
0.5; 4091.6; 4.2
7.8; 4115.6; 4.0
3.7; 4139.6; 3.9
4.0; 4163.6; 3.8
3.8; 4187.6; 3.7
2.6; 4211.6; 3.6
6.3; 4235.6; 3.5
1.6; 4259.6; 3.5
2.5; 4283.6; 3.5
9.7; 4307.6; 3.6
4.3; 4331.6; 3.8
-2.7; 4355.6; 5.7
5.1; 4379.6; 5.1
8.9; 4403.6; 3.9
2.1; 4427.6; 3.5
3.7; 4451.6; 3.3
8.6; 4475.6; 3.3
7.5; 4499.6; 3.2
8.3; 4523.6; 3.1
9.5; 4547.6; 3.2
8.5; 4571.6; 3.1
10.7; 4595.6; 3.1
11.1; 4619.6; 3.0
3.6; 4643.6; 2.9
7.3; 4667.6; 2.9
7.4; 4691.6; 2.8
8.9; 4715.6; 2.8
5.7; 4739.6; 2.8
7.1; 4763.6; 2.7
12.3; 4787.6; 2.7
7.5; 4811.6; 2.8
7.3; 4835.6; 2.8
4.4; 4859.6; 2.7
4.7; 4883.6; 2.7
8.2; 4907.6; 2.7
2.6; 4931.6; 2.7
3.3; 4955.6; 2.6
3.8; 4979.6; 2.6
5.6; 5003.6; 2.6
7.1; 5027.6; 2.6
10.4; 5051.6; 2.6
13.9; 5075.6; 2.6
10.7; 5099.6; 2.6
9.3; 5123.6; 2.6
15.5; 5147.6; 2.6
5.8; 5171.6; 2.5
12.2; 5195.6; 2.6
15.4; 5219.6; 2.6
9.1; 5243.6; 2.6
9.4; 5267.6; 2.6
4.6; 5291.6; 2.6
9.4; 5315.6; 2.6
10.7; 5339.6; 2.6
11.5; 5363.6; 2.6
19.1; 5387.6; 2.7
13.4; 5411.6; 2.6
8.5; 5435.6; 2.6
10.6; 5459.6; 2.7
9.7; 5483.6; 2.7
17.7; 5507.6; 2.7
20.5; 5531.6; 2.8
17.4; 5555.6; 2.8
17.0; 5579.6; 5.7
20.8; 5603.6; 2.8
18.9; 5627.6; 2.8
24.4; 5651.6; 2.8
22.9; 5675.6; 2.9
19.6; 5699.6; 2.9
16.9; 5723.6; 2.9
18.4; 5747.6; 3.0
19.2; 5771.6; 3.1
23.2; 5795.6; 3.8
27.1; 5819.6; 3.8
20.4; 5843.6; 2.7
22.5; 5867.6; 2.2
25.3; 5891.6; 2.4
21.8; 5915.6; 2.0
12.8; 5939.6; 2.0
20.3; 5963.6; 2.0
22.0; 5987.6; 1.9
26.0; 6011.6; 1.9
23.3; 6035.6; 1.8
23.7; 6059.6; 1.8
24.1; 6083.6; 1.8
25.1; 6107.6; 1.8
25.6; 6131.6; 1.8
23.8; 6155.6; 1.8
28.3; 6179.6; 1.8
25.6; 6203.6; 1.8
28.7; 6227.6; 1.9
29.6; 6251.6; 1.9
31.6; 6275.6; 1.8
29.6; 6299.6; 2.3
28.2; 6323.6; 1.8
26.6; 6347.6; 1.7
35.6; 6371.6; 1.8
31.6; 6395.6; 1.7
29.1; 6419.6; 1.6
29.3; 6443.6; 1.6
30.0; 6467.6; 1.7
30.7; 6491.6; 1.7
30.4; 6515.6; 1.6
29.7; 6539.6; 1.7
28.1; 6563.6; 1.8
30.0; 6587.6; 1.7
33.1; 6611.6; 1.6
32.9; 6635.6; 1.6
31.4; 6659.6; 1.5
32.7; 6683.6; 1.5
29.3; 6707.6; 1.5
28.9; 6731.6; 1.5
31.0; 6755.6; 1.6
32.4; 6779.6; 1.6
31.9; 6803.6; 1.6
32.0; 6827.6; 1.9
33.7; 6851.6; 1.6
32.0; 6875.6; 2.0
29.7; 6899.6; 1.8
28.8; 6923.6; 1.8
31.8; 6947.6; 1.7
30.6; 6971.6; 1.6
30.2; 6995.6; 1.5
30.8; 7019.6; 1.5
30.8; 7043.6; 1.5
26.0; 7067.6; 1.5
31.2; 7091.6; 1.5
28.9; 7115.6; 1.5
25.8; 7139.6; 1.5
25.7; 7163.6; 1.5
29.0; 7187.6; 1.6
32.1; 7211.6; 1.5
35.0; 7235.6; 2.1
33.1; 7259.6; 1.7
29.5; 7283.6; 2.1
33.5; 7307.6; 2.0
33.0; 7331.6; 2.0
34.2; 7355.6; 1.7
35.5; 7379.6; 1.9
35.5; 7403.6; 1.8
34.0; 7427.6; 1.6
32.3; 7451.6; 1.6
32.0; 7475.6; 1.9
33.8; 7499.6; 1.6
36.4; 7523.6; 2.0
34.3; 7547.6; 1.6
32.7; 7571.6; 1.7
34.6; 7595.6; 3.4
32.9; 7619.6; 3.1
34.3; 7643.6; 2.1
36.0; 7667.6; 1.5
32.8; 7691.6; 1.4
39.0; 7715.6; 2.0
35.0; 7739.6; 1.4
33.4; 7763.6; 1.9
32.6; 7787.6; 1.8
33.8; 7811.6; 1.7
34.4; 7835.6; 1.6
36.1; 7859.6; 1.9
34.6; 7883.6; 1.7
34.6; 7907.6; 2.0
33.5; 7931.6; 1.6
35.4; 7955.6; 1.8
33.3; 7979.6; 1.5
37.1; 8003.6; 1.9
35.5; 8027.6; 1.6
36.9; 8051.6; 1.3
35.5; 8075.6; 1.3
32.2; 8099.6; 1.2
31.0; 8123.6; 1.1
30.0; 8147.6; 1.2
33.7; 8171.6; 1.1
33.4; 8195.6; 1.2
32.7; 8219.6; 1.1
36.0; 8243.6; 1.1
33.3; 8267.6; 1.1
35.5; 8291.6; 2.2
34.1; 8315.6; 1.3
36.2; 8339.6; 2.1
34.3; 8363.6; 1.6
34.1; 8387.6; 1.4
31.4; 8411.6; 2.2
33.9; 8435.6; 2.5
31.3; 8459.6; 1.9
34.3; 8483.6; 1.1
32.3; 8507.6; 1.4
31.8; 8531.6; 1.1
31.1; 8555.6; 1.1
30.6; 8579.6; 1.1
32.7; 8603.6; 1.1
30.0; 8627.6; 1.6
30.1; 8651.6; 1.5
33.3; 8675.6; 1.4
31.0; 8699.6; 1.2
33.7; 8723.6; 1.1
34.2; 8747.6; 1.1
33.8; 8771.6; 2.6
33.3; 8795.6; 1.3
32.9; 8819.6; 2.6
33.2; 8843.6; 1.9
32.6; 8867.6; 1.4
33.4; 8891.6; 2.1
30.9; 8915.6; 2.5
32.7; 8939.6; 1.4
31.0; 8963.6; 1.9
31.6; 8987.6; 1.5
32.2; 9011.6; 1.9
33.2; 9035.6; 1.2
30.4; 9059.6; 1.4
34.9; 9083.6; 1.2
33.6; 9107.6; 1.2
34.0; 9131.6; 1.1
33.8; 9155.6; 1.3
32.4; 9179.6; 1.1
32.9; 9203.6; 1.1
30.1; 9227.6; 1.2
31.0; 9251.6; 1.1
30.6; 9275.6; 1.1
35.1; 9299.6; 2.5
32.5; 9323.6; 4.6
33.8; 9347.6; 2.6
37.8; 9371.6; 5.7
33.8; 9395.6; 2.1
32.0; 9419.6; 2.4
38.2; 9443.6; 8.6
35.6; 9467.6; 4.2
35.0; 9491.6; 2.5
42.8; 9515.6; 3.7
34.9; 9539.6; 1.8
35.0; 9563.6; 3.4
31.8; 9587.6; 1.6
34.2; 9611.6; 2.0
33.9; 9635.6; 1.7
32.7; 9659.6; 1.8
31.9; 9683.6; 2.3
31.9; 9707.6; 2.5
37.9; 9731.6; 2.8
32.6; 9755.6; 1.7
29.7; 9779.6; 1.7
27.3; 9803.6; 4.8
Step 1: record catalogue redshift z 0.38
